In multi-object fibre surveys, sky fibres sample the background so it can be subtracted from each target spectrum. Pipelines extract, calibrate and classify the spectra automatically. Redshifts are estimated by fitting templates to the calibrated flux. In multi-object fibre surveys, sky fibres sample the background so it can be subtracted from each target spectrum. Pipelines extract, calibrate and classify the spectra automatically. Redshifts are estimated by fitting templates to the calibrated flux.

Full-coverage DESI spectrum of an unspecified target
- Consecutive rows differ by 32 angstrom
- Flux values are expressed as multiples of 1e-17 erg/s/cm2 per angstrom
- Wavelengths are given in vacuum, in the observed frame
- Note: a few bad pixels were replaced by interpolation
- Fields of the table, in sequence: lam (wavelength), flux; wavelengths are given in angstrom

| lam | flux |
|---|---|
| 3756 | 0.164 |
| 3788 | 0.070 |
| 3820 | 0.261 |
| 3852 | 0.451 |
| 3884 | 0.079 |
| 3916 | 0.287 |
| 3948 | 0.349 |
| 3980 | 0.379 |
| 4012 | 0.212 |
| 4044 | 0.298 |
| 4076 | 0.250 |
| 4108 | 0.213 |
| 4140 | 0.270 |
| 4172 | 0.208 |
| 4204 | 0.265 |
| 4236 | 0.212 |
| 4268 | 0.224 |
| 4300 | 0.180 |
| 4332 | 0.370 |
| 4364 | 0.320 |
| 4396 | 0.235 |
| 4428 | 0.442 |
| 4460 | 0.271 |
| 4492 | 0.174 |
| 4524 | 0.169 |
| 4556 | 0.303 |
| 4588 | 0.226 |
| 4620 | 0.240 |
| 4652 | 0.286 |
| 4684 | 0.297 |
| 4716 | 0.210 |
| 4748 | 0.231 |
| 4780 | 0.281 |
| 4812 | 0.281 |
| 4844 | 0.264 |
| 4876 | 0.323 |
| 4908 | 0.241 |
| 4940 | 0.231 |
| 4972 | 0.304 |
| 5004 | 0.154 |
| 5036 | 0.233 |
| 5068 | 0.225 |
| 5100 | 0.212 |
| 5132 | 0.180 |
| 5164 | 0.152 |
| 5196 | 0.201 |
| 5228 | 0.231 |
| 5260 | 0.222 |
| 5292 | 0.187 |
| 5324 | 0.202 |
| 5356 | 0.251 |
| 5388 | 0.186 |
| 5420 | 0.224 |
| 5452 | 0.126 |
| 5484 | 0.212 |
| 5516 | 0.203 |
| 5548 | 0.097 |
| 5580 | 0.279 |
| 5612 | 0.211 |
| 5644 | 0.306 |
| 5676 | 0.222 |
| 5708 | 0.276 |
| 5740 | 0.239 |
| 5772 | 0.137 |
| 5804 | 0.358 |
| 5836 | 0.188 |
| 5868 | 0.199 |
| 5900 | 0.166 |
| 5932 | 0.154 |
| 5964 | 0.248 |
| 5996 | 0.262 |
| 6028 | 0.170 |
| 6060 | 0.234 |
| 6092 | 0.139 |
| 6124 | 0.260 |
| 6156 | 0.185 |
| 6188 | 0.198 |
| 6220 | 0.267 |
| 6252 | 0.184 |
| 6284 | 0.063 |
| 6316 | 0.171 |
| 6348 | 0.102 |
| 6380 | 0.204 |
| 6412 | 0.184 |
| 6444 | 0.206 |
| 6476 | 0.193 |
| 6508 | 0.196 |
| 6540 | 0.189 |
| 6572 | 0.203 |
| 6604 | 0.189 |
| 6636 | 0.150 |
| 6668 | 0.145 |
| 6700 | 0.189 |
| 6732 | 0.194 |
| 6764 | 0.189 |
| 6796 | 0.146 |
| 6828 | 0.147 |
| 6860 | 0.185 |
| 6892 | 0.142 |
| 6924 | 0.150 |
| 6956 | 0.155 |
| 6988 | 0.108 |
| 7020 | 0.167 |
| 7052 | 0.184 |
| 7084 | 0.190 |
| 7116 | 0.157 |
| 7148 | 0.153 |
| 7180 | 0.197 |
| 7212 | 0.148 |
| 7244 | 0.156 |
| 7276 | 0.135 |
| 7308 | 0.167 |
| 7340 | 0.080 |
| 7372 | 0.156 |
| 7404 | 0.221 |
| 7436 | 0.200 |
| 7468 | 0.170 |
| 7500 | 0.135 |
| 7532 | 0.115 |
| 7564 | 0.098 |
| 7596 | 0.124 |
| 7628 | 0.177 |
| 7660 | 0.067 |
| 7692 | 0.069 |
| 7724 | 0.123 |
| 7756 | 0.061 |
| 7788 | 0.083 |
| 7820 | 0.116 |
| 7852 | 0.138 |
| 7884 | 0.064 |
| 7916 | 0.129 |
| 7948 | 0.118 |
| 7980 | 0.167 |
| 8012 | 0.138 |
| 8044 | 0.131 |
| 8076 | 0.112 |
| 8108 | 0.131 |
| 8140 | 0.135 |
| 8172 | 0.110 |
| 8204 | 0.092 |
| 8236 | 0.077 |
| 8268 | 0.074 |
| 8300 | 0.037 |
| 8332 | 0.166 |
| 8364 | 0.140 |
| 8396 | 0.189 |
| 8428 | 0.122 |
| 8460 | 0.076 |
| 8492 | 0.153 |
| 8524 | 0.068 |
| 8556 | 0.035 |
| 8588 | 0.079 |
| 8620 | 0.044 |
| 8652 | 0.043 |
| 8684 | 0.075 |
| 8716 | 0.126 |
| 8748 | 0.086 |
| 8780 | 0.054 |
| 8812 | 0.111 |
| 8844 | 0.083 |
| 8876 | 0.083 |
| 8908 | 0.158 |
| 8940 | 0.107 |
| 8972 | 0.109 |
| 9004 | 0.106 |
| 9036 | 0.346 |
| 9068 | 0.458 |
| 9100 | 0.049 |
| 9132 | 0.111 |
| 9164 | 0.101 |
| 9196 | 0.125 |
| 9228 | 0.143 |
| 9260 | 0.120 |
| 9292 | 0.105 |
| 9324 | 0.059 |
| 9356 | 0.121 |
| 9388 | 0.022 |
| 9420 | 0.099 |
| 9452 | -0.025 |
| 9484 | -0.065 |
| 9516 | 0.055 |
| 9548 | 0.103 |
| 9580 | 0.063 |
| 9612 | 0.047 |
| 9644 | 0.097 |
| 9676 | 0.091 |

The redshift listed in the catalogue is 1.428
